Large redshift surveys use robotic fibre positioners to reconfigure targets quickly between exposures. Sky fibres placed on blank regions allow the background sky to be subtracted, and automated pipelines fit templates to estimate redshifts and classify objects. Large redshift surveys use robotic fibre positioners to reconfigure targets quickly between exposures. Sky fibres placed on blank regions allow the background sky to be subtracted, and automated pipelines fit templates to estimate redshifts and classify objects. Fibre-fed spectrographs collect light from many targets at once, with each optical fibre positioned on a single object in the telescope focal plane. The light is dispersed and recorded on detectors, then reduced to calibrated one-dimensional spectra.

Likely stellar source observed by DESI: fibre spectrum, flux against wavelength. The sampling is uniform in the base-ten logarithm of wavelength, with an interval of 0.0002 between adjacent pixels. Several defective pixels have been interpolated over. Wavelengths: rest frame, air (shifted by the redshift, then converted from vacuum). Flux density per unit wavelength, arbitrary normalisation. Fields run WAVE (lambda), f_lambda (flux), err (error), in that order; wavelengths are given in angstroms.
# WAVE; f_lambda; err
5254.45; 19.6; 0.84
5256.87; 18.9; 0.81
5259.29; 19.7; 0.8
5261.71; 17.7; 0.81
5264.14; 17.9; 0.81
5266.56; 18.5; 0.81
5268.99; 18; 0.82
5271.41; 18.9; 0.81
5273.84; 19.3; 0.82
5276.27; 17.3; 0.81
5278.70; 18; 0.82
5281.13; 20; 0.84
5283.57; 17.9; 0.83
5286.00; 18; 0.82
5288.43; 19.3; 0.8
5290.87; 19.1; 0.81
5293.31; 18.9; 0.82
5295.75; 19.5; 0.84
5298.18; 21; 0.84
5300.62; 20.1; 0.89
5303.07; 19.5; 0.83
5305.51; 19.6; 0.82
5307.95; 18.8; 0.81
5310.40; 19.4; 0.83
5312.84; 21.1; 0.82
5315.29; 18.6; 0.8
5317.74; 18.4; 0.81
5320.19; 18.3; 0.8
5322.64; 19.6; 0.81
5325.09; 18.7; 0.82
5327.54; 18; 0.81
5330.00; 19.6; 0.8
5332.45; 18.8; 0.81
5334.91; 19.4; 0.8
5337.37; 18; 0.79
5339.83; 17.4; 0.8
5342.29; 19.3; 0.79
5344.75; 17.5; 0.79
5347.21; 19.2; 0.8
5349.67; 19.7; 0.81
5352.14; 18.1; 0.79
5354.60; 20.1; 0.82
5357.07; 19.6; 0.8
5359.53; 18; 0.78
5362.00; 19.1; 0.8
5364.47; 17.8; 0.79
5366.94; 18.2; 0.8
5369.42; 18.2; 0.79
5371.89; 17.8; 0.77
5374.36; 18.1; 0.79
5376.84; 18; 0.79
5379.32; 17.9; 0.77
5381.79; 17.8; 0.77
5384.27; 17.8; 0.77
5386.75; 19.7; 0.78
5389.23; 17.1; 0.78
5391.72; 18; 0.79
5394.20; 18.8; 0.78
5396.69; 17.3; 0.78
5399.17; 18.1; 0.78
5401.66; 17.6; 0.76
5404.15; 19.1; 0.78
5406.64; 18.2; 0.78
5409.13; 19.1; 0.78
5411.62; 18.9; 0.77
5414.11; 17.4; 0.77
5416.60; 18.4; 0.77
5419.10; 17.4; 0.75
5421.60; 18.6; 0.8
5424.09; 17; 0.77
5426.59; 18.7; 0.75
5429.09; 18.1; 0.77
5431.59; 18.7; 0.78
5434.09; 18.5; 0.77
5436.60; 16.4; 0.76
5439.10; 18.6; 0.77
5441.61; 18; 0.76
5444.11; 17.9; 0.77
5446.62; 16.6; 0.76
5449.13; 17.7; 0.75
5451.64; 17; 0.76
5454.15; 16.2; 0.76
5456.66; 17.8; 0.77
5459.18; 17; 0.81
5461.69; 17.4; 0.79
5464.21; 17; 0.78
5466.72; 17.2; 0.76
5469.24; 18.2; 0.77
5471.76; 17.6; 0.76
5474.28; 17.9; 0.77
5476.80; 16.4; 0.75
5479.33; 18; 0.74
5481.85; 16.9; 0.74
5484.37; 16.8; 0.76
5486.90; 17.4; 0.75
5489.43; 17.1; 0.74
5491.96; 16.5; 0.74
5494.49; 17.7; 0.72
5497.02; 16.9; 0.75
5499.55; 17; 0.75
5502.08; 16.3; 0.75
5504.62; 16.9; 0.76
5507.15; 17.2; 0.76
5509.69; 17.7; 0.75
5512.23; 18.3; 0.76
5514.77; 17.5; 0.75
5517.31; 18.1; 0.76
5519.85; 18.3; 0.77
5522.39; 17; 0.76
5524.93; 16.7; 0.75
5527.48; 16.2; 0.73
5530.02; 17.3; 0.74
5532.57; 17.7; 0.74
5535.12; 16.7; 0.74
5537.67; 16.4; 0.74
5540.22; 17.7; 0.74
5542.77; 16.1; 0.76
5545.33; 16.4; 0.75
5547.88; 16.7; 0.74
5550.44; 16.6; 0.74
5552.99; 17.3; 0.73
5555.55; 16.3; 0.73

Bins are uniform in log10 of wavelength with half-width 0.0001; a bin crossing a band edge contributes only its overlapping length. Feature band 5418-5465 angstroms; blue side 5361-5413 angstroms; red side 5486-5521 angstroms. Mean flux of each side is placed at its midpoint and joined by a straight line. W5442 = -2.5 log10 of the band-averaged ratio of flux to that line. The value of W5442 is 0.01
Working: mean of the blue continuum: 18.2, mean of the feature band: 17.6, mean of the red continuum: 17.3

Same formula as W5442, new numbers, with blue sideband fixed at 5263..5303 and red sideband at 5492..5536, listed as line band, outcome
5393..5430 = -0.01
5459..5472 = 0.01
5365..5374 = 0.01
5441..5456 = 0.03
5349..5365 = -0.03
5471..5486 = 0.02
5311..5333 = -0.02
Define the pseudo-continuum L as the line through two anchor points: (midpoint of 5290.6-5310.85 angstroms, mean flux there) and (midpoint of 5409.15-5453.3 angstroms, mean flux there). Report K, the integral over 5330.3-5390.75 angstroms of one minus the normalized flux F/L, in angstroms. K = 1.1 angstroms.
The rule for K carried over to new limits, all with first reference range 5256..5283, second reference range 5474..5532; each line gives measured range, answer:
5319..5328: -0.23 angstroms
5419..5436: -0.46 angstroms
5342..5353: -0.39 angstroms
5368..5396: -0.30 angstroms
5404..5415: -0.48 angstroms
